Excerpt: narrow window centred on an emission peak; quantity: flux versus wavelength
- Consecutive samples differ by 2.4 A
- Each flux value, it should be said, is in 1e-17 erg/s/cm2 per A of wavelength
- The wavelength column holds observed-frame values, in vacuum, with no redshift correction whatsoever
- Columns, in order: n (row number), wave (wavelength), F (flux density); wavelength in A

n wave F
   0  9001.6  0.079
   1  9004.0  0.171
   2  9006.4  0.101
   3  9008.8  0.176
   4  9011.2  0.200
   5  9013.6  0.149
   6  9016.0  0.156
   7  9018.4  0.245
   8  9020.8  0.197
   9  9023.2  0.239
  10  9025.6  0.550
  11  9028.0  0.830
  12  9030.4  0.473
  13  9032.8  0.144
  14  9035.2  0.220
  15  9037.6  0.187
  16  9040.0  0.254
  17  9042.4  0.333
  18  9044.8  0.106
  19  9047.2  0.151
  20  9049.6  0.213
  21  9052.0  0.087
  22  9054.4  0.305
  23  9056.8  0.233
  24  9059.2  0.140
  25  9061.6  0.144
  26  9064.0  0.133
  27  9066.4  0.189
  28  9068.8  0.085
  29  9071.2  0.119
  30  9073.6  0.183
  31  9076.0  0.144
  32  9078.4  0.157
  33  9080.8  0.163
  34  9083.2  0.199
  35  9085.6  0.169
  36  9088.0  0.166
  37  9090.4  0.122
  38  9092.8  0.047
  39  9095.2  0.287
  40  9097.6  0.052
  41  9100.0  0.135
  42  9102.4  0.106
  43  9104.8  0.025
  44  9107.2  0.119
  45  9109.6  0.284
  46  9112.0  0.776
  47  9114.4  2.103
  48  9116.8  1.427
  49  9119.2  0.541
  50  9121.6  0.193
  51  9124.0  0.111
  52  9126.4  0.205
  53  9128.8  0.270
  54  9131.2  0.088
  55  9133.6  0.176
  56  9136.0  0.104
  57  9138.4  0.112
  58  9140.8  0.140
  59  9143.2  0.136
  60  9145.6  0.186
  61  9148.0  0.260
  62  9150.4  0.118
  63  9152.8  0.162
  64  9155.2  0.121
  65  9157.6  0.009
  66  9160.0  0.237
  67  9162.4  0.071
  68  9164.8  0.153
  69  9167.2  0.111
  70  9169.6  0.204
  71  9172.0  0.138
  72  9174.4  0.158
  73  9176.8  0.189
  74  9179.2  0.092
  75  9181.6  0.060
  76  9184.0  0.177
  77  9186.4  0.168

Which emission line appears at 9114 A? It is [O III] 5007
